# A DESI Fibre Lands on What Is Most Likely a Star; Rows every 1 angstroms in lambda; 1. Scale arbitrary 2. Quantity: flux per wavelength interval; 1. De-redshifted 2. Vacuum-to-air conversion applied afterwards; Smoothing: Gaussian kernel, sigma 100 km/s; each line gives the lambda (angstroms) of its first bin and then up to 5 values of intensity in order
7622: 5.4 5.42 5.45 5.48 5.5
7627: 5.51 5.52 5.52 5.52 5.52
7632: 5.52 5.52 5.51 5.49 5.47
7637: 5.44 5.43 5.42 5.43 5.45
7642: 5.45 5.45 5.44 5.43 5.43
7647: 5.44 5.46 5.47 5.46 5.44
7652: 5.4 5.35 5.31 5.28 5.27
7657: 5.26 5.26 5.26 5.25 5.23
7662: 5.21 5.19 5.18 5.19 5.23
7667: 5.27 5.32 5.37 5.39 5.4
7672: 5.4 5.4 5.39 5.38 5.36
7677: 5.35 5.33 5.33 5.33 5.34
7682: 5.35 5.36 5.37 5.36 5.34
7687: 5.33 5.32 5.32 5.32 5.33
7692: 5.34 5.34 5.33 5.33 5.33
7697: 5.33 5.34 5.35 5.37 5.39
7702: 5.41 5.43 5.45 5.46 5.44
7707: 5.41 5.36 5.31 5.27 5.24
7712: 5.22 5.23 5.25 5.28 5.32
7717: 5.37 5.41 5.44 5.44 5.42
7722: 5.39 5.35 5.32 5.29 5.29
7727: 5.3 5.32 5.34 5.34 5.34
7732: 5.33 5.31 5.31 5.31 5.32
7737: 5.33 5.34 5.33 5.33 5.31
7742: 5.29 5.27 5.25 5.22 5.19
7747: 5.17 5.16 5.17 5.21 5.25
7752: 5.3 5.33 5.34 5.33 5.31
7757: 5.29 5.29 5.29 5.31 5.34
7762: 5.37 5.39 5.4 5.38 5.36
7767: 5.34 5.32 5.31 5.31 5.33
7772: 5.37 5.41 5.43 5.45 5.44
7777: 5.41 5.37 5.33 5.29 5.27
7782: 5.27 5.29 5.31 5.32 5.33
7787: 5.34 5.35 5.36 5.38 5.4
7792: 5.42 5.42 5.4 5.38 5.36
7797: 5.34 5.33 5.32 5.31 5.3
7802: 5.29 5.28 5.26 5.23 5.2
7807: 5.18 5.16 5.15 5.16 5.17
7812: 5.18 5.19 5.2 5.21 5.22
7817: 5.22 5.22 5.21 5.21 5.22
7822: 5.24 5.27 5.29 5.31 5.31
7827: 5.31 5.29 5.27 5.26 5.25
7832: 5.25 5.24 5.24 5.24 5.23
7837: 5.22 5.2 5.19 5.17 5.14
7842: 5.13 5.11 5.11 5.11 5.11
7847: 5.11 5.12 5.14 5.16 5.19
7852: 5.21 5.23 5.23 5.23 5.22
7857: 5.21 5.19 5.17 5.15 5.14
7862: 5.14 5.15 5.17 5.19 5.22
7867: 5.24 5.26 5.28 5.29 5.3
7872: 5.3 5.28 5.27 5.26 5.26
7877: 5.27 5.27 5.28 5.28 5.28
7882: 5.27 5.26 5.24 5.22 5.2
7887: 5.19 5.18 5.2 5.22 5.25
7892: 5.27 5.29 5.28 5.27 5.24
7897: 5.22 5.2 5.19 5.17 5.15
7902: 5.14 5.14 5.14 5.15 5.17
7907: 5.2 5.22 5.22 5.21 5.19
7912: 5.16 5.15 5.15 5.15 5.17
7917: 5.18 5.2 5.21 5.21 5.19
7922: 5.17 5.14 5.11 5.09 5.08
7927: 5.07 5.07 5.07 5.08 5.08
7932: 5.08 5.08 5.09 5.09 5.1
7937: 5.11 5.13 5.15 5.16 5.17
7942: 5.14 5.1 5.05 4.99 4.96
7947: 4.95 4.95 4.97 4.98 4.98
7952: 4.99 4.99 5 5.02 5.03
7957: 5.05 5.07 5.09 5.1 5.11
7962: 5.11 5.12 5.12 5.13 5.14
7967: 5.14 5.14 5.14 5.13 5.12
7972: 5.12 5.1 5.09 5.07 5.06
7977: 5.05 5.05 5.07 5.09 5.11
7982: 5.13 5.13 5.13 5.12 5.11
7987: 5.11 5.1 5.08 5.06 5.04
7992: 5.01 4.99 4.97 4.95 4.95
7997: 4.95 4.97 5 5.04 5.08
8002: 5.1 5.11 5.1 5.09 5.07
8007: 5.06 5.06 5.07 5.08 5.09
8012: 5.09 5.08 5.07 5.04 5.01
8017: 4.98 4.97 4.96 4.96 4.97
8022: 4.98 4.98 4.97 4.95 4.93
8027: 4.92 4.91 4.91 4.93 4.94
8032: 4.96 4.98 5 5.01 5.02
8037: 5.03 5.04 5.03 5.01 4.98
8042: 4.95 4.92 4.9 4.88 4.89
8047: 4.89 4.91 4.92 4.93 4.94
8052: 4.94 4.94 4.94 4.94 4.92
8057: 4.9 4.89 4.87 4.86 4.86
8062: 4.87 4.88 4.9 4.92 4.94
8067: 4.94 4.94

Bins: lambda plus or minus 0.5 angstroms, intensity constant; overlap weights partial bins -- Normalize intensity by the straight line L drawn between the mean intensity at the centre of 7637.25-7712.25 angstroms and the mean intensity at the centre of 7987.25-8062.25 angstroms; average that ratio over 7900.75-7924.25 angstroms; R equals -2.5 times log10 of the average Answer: -0.015 mag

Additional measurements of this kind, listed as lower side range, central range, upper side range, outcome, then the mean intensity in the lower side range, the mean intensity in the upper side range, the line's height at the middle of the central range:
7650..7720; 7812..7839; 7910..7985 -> -0.01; 5.33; 5.1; 5.21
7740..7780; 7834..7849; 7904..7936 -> 0.01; 5.32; 5.14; 5.23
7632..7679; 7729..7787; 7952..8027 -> -0.01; 5.37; 5.06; 5.27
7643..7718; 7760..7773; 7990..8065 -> -0.02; 5.34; 4.98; 5.25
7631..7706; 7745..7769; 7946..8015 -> 0.00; 5.37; 5.06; 5.28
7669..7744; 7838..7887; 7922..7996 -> -0.01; 5.34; 5.08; 5.18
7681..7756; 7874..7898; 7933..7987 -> -0.02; 5.32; 5.08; 5.16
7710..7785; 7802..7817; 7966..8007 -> 0.01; 5.32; 5.07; 5.25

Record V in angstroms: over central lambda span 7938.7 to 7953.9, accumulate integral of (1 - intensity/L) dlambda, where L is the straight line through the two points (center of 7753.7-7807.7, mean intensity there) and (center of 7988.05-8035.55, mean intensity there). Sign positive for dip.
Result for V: 0.2 angstroms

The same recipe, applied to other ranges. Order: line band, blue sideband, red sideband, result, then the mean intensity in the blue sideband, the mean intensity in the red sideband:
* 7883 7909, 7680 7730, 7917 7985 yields -0.30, 5.35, 5.09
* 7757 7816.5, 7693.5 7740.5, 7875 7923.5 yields -0.25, 5.34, 5.21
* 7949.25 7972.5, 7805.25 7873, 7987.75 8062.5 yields -0.08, 5.21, 4.98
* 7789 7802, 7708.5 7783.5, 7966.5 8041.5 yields -0.24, 5.32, 5.04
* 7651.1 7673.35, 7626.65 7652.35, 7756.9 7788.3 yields 0.62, 5.47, 5.34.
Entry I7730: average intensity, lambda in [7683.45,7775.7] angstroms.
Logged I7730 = 5.33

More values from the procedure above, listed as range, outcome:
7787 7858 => 5.24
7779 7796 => 5.35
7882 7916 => 5.2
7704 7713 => 5.34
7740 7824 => 5.3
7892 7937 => 5.16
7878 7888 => 5.24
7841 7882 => 5.21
